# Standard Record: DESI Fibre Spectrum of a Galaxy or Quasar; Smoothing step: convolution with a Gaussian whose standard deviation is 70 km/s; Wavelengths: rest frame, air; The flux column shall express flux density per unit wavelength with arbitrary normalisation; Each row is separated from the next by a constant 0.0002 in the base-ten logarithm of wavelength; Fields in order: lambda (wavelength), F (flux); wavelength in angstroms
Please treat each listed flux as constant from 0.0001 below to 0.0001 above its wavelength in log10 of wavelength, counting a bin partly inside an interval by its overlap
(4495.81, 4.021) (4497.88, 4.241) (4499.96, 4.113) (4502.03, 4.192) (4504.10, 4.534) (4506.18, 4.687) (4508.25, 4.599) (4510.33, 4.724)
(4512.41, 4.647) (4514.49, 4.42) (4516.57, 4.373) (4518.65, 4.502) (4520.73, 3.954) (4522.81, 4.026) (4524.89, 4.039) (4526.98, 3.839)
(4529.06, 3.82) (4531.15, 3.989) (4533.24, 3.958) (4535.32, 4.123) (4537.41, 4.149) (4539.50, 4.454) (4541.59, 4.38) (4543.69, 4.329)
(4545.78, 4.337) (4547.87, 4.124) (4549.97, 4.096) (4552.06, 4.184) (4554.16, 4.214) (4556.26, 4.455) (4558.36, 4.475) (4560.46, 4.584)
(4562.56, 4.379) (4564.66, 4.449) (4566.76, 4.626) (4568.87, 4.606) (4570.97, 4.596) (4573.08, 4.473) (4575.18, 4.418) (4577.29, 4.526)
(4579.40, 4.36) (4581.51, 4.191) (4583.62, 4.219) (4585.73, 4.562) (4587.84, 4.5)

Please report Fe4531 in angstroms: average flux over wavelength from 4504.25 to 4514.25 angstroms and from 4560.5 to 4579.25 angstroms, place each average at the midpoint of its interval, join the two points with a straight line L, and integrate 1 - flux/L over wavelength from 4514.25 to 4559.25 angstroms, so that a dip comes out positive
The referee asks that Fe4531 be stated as 3.8 angstroms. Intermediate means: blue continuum 4.63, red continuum 4.51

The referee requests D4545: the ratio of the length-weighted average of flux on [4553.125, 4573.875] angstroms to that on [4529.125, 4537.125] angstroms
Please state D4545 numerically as 1.12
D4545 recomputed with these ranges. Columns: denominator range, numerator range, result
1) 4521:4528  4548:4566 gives 1.10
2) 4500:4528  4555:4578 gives 1.04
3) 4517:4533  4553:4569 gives 1.11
